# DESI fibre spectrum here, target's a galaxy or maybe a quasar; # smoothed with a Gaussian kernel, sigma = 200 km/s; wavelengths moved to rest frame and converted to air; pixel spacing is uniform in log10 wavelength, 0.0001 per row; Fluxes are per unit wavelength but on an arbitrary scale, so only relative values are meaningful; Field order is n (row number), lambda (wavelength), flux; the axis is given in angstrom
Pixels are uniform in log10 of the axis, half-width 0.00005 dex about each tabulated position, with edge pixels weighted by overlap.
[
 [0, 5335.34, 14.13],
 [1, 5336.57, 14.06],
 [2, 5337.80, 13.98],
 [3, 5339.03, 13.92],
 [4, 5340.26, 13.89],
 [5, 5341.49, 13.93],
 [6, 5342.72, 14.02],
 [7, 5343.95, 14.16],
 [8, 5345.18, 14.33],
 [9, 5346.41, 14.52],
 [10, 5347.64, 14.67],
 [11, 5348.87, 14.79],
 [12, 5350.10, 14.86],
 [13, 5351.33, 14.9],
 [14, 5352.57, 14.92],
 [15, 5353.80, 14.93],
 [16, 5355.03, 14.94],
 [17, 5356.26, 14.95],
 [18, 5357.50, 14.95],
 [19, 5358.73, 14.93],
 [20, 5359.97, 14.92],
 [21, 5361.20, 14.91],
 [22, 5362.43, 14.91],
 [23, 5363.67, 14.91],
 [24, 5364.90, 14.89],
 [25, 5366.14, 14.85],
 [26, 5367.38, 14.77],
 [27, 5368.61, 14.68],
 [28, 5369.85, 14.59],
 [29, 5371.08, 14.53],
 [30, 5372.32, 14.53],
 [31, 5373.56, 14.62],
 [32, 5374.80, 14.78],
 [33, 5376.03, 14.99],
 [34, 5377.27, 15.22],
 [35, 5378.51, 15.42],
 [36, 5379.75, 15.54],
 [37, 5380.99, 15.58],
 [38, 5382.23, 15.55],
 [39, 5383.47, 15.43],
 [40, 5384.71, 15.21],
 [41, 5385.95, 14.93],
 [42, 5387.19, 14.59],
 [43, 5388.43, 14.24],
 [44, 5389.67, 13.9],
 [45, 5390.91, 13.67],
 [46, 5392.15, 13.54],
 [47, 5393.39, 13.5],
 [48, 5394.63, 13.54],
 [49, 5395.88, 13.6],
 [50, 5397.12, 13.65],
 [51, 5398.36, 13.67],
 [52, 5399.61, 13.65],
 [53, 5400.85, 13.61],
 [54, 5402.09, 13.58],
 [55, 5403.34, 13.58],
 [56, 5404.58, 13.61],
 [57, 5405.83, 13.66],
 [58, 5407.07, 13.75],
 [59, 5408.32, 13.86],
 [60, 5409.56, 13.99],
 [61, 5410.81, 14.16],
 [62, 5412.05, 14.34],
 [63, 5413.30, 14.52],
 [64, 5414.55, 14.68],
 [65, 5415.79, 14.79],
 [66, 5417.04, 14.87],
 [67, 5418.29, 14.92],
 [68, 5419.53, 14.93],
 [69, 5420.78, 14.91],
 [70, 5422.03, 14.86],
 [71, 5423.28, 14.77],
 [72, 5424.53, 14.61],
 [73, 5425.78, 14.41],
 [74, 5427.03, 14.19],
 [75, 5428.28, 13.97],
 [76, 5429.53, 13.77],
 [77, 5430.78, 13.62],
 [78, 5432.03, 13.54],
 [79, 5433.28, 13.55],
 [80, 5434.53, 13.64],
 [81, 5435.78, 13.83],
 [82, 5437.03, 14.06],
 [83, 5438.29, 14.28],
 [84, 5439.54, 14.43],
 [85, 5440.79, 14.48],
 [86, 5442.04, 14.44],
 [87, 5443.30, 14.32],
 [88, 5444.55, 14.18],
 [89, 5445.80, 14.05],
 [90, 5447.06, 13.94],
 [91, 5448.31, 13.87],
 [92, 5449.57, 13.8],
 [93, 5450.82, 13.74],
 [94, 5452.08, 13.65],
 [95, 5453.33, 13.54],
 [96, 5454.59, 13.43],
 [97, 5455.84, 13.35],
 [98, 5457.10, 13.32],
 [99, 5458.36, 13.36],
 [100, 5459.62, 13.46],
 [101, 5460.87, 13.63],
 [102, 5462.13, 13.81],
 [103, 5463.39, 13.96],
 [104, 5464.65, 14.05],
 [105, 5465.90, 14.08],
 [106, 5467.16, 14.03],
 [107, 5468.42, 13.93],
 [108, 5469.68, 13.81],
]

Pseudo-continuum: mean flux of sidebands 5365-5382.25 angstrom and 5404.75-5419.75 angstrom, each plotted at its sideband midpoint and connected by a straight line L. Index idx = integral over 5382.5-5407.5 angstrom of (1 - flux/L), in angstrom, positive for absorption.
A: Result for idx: 1.1 angstrom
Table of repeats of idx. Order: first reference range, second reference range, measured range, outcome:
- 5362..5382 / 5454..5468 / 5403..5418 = 0.22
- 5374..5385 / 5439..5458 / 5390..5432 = 1.63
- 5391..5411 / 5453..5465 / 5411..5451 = -1.89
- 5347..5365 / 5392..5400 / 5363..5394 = -1.27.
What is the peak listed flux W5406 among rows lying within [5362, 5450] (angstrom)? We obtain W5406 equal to 15.58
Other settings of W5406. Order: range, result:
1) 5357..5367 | 14.95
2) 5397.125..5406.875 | 13.67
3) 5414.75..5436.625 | 14.93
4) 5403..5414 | 14.52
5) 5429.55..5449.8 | 14.48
